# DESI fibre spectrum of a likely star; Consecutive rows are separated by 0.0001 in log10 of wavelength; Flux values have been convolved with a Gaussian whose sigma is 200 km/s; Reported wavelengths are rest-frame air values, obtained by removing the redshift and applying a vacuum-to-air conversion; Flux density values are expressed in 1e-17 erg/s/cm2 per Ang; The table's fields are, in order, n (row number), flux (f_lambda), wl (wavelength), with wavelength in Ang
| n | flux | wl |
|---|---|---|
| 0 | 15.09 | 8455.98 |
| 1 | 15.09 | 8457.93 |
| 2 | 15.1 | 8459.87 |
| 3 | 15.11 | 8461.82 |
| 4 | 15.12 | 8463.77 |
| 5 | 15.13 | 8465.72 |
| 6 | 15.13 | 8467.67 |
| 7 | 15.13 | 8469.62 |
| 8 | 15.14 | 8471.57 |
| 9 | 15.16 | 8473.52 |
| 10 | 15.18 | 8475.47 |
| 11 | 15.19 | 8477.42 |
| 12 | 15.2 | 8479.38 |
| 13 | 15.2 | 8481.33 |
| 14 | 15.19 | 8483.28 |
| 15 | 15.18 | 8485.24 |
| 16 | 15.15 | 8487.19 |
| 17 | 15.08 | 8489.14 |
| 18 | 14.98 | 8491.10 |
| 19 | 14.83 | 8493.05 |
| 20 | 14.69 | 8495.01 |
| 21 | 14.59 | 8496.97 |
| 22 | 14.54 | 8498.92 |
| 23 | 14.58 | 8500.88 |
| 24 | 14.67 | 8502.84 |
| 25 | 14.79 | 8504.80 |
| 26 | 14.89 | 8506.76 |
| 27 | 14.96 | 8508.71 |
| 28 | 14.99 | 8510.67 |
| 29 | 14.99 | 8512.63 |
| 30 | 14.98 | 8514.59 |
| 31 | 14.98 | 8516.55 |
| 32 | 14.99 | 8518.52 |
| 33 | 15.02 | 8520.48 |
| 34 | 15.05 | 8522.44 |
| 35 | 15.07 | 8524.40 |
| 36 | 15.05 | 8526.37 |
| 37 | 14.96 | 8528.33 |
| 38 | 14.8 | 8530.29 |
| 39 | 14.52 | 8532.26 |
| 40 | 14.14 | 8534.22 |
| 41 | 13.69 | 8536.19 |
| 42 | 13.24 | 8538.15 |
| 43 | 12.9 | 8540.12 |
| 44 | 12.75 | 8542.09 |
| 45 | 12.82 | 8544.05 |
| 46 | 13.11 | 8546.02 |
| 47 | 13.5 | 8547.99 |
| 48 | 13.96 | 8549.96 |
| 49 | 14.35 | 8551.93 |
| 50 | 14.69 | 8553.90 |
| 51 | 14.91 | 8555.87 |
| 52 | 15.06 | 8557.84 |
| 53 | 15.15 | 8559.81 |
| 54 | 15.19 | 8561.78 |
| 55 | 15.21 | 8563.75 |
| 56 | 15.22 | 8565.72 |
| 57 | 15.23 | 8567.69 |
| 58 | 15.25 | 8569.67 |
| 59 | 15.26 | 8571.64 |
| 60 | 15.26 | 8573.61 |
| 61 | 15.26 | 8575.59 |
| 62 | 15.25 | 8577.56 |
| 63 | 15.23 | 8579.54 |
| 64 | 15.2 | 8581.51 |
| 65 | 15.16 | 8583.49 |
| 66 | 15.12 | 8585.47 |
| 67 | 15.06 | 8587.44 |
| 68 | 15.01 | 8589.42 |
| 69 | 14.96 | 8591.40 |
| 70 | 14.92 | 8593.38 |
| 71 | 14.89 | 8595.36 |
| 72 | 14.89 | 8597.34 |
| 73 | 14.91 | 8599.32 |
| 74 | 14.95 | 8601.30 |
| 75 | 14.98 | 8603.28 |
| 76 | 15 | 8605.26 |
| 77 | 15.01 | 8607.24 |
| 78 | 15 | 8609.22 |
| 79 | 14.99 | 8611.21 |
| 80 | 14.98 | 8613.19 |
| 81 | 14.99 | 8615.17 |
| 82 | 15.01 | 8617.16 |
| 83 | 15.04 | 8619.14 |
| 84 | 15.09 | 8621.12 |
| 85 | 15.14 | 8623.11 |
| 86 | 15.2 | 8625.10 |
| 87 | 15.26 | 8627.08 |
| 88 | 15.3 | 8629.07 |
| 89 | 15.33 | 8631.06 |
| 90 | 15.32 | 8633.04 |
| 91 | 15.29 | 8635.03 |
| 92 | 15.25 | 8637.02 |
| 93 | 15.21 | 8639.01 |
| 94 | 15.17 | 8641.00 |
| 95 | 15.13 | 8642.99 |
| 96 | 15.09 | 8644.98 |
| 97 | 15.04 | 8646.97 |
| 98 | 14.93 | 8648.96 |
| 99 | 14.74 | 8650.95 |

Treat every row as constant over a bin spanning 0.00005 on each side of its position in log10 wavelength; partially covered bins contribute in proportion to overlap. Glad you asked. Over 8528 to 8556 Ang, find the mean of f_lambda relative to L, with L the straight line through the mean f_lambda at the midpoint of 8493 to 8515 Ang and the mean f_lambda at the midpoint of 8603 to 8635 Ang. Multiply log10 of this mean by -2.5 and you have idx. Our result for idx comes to 0.08 mag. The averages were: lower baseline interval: 14.8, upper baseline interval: 15.1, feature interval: 13.8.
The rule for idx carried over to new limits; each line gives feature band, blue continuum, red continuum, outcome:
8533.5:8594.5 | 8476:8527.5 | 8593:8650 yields 0.03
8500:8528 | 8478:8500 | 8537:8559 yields -0.04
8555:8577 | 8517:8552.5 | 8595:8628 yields -0.05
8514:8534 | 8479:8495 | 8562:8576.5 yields 0.02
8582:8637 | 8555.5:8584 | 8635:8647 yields 0.01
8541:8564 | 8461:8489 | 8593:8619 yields 0.06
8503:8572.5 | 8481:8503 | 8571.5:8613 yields 0.03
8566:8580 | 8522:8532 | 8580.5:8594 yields -0.01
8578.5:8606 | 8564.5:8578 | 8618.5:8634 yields 0.02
